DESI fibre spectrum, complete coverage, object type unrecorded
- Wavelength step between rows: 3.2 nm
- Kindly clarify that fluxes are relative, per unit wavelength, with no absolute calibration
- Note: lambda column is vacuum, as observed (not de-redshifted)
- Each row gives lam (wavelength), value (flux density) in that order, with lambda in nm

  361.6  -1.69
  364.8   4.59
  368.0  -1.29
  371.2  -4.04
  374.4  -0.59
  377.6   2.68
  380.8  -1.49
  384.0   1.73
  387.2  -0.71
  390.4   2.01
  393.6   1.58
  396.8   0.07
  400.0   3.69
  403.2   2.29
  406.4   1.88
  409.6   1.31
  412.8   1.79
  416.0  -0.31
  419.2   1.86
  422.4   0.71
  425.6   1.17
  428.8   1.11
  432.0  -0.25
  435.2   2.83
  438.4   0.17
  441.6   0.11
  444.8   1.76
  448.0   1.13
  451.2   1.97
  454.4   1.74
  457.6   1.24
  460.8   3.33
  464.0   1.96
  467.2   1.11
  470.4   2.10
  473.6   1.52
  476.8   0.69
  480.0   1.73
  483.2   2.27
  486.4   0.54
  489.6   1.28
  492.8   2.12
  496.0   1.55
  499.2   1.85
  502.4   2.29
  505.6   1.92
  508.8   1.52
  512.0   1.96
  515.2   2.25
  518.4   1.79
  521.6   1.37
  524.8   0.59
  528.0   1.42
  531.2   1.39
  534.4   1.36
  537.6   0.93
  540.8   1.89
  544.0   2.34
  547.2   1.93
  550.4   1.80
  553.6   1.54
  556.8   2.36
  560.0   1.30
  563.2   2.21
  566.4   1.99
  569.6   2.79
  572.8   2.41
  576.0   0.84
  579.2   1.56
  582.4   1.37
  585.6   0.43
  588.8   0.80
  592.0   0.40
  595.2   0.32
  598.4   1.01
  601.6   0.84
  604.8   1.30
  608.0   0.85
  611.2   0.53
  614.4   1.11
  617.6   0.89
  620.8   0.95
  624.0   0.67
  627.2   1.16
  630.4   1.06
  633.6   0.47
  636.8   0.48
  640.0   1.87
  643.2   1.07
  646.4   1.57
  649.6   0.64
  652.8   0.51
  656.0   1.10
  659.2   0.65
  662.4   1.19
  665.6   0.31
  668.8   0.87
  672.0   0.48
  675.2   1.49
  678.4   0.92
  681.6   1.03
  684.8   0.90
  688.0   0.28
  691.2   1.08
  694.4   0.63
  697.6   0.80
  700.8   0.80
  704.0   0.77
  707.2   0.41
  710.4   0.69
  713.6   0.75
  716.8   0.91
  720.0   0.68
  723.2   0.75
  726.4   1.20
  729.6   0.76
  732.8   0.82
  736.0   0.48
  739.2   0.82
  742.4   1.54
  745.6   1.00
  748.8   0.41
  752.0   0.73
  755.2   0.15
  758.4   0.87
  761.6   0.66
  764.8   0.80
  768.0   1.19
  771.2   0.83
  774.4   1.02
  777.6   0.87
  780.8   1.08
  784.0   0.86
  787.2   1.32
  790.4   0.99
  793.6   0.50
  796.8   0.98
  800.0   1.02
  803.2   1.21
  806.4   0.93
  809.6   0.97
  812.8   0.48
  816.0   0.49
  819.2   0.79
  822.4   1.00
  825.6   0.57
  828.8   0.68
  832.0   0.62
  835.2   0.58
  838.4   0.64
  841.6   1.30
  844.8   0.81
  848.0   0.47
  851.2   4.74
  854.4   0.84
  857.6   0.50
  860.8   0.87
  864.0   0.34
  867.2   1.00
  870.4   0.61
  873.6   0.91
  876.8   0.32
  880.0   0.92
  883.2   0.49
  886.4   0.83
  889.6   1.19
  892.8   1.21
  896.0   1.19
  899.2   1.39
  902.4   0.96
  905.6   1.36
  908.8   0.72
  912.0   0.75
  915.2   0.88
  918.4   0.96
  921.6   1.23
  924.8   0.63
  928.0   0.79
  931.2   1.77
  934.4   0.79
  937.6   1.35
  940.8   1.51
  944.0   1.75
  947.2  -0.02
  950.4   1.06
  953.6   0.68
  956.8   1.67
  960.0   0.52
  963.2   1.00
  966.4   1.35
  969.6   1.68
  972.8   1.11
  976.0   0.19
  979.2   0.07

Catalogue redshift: 1.28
